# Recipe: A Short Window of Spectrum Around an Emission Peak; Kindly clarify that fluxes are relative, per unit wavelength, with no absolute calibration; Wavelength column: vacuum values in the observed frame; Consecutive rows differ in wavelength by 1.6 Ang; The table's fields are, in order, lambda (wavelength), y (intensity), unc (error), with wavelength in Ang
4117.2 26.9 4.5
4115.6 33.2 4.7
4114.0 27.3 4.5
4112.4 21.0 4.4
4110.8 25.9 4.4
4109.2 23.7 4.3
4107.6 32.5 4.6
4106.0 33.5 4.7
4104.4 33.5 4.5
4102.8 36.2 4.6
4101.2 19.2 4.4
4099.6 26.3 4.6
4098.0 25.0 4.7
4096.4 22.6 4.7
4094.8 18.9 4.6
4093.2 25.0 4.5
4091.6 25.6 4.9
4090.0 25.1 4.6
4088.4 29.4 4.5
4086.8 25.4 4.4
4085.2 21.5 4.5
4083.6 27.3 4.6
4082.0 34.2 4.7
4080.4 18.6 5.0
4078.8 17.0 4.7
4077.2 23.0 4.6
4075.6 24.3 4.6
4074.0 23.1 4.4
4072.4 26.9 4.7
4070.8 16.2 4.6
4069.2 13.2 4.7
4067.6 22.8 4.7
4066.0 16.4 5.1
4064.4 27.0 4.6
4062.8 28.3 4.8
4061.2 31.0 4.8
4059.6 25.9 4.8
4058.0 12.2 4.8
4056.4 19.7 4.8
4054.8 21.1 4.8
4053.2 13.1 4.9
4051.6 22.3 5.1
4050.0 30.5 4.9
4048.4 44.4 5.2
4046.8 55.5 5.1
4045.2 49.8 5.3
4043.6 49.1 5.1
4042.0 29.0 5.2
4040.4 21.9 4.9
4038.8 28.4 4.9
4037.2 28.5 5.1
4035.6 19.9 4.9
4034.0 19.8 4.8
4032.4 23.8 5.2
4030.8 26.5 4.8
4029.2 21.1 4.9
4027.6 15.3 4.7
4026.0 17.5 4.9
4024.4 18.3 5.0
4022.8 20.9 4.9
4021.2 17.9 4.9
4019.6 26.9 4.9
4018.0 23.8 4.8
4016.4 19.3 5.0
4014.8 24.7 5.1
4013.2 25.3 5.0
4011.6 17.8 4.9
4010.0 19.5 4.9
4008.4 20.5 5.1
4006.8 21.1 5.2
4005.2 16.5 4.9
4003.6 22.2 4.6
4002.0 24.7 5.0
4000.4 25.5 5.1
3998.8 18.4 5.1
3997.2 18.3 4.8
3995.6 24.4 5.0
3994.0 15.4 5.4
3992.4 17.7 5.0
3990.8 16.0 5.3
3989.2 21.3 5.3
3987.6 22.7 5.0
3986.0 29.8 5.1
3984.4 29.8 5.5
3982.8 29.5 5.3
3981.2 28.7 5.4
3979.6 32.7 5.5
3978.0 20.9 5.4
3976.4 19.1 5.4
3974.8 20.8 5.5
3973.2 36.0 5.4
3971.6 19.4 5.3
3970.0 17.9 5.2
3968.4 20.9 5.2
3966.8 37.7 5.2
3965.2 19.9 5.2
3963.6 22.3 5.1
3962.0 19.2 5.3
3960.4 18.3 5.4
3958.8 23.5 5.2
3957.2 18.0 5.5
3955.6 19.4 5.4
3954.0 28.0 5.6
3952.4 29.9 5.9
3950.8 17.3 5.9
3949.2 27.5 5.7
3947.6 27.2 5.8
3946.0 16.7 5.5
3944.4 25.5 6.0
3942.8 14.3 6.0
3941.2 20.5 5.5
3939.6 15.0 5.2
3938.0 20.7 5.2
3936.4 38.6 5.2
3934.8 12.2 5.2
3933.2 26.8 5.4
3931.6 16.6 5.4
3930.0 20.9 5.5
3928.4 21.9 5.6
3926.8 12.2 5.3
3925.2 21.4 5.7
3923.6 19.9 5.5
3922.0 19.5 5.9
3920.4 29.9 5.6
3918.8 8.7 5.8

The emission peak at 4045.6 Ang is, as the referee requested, [O II]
